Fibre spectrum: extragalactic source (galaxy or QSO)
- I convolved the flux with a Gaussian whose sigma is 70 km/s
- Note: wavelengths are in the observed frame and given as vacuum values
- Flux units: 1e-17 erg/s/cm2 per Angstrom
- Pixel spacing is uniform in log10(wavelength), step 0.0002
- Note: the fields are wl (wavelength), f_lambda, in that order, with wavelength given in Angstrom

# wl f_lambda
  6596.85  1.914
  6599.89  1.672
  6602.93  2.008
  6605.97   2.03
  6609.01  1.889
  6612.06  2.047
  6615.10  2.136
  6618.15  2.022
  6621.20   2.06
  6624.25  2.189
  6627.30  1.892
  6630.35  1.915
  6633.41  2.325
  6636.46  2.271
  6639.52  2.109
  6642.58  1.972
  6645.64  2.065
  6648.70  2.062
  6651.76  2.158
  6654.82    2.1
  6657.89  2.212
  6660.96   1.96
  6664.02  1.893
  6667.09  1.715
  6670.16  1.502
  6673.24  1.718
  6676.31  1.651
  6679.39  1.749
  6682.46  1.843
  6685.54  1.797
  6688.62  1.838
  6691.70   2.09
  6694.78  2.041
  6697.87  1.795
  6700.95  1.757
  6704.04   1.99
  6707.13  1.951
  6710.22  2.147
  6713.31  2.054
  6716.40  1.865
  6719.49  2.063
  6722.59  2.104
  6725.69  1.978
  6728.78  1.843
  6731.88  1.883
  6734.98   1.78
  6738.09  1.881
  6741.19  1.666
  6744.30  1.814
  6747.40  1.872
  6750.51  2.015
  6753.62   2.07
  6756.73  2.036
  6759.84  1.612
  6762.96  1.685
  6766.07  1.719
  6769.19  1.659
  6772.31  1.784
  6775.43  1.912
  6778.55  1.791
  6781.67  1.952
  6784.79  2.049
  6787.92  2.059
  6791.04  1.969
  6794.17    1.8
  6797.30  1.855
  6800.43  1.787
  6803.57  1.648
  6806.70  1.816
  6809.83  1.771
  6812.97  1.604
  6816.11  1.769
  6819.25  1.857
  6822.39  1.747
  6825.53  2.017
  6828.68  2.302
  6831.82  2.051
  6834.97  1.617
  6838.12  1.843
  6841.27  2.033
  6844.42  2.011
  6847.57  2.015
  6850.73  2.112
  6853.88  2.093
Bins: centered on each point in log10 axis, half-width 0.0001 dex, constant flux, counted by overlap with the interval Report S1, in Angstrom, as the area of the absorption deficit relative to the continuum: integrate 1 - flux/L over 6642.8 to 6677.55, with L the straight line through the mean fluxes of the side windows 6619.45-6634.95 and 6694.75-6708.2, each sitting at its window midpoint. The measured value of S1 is 1.4 Angstrom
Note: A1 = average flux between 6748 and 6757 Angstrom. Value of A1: 2.02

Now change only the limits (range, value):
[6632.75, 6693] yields 1.95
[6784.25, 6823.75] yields 1.82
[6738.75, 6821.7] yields 1.83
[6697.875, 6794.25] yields 1.9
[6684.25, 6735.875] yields 1.94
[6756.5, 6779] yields 1.76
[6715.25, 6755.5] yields 1.91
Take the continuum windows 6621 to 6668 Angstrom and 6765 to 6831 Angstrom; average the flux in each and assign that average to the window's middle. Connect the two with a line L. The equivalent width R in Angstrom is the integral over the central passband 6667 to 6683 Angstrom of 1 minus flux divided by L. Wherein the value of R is 2.6 Angstrom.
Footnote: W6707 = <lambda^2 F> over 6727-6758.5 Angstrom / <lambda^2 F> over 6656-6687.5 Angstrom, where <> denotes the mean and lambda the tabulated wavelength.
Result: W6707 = 1.07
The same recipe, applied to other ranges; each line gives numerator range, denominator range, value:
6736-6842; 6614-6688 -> 0.98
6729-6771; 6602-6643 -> 0.92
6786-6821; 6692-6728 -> 0.94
